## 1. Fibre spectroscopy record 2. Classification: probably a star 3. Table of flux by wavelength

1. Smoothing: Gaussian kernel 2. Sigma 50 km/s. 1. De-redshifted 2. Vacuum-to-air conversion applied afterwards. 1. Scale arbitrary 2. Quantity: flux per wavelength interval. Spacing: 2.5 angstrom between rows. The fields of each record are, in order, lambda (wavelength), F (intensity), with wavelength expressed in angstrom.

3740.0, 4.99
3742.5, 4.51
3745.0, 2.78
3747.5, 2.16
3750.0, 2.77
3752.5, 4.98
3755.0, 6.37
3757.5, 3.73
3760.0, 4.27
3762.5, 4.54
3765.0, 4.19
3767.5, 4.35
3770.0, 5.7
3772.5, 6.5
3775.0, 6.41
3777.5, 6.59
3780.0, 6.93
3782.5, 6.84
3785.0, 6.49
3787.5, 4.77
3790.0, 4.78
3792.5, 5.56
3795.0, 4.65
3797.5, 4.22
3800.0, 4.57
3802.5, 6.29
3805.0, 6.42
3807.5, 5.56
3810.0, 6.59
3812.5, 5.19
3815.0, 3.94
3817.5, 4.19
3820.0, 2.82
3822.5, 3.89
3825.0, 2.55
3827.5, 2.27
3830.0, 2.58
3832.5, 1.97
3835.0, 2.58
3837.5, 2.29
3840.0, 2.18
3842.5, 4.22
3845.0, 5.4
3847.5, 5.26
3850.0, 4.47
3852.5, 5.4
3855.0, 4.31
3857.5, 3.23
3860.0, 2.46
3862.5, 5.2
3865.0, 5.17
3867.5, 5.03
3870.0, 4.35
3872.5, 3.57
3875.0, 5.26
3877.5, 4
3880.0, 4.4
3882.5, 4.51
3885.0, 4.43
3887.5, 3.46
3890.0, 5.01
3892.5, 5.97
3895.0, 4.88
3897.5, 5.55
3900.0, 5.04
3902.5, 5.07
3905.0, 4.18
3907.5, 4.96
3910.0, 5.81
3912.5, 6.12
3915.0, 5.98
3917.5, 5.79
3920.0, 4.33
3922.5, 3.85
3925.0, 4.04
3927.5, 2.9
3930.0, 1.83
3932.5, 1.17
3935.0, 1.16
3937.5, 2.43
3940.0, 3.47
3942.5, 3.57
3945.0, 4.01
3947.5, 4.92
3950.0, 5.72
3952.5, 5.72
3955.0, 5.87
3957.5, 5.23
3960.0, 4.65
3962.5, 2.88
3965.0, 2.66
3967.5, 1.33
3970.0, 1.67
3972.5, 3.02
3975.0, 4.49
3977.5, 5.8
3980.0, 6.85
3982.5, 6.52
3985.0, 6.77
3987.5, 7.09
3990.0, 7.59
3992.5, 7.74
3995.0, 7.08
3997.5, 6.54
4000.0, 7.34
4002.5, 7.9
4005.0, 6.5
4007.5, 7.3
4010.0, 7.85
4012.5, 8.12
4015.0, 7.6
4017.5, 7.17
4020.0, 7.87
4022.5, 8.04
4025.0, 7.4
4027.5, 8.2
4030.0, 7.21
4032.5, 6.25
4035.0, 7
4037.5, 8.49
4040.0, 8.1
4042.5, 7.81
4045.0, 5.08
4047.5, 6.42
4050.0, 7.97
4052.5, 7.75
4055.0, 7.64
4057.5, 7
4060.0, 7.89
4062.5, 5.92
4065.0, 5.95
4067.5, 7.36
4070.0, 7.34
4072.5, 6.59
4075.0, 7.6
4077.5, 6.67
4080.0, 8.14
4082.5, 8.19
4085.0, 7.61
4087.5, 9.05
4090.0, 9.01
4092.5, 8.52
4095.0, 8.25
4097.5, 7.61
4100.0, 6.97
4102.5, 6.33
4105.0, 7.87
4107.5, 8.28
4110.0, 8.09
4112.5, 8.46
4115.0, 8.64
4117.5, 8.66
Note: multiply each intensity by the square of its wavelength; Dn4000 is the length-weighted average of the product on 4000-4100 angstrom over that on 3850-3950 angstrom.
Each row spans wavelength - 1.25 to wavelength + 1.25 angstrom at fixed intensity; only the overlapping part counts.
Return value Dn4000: 1.88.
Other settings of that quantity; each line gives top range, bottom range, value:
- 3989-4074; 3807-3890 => 1.99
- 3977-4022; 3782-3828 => 1.66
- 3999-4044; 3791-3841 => 2.09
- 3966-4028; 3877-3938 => 1.59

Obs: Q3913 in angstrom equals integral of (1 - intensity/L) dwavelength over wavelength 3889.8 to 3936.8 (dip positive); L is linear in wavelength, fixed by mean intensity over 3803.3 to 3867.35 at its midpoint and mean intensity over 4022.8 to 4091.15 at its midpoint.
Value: 7.24 angstrom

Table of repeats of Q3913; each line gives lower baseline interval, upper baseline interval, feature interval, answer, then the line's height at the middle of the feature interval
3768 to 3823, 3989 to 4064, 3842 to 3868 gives 5.95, 5.91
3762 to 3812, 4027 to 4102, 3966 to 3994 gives 6.31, 6.88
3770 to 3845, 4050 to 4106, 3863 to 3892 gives 4.61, 5.39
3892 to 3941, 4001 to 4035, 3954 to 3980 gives 8.62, 5.83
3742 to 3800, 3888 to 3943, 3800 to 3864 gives 8.15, 4.65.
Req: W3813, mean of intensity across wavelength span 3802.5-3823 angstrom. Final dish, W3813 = 4.95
